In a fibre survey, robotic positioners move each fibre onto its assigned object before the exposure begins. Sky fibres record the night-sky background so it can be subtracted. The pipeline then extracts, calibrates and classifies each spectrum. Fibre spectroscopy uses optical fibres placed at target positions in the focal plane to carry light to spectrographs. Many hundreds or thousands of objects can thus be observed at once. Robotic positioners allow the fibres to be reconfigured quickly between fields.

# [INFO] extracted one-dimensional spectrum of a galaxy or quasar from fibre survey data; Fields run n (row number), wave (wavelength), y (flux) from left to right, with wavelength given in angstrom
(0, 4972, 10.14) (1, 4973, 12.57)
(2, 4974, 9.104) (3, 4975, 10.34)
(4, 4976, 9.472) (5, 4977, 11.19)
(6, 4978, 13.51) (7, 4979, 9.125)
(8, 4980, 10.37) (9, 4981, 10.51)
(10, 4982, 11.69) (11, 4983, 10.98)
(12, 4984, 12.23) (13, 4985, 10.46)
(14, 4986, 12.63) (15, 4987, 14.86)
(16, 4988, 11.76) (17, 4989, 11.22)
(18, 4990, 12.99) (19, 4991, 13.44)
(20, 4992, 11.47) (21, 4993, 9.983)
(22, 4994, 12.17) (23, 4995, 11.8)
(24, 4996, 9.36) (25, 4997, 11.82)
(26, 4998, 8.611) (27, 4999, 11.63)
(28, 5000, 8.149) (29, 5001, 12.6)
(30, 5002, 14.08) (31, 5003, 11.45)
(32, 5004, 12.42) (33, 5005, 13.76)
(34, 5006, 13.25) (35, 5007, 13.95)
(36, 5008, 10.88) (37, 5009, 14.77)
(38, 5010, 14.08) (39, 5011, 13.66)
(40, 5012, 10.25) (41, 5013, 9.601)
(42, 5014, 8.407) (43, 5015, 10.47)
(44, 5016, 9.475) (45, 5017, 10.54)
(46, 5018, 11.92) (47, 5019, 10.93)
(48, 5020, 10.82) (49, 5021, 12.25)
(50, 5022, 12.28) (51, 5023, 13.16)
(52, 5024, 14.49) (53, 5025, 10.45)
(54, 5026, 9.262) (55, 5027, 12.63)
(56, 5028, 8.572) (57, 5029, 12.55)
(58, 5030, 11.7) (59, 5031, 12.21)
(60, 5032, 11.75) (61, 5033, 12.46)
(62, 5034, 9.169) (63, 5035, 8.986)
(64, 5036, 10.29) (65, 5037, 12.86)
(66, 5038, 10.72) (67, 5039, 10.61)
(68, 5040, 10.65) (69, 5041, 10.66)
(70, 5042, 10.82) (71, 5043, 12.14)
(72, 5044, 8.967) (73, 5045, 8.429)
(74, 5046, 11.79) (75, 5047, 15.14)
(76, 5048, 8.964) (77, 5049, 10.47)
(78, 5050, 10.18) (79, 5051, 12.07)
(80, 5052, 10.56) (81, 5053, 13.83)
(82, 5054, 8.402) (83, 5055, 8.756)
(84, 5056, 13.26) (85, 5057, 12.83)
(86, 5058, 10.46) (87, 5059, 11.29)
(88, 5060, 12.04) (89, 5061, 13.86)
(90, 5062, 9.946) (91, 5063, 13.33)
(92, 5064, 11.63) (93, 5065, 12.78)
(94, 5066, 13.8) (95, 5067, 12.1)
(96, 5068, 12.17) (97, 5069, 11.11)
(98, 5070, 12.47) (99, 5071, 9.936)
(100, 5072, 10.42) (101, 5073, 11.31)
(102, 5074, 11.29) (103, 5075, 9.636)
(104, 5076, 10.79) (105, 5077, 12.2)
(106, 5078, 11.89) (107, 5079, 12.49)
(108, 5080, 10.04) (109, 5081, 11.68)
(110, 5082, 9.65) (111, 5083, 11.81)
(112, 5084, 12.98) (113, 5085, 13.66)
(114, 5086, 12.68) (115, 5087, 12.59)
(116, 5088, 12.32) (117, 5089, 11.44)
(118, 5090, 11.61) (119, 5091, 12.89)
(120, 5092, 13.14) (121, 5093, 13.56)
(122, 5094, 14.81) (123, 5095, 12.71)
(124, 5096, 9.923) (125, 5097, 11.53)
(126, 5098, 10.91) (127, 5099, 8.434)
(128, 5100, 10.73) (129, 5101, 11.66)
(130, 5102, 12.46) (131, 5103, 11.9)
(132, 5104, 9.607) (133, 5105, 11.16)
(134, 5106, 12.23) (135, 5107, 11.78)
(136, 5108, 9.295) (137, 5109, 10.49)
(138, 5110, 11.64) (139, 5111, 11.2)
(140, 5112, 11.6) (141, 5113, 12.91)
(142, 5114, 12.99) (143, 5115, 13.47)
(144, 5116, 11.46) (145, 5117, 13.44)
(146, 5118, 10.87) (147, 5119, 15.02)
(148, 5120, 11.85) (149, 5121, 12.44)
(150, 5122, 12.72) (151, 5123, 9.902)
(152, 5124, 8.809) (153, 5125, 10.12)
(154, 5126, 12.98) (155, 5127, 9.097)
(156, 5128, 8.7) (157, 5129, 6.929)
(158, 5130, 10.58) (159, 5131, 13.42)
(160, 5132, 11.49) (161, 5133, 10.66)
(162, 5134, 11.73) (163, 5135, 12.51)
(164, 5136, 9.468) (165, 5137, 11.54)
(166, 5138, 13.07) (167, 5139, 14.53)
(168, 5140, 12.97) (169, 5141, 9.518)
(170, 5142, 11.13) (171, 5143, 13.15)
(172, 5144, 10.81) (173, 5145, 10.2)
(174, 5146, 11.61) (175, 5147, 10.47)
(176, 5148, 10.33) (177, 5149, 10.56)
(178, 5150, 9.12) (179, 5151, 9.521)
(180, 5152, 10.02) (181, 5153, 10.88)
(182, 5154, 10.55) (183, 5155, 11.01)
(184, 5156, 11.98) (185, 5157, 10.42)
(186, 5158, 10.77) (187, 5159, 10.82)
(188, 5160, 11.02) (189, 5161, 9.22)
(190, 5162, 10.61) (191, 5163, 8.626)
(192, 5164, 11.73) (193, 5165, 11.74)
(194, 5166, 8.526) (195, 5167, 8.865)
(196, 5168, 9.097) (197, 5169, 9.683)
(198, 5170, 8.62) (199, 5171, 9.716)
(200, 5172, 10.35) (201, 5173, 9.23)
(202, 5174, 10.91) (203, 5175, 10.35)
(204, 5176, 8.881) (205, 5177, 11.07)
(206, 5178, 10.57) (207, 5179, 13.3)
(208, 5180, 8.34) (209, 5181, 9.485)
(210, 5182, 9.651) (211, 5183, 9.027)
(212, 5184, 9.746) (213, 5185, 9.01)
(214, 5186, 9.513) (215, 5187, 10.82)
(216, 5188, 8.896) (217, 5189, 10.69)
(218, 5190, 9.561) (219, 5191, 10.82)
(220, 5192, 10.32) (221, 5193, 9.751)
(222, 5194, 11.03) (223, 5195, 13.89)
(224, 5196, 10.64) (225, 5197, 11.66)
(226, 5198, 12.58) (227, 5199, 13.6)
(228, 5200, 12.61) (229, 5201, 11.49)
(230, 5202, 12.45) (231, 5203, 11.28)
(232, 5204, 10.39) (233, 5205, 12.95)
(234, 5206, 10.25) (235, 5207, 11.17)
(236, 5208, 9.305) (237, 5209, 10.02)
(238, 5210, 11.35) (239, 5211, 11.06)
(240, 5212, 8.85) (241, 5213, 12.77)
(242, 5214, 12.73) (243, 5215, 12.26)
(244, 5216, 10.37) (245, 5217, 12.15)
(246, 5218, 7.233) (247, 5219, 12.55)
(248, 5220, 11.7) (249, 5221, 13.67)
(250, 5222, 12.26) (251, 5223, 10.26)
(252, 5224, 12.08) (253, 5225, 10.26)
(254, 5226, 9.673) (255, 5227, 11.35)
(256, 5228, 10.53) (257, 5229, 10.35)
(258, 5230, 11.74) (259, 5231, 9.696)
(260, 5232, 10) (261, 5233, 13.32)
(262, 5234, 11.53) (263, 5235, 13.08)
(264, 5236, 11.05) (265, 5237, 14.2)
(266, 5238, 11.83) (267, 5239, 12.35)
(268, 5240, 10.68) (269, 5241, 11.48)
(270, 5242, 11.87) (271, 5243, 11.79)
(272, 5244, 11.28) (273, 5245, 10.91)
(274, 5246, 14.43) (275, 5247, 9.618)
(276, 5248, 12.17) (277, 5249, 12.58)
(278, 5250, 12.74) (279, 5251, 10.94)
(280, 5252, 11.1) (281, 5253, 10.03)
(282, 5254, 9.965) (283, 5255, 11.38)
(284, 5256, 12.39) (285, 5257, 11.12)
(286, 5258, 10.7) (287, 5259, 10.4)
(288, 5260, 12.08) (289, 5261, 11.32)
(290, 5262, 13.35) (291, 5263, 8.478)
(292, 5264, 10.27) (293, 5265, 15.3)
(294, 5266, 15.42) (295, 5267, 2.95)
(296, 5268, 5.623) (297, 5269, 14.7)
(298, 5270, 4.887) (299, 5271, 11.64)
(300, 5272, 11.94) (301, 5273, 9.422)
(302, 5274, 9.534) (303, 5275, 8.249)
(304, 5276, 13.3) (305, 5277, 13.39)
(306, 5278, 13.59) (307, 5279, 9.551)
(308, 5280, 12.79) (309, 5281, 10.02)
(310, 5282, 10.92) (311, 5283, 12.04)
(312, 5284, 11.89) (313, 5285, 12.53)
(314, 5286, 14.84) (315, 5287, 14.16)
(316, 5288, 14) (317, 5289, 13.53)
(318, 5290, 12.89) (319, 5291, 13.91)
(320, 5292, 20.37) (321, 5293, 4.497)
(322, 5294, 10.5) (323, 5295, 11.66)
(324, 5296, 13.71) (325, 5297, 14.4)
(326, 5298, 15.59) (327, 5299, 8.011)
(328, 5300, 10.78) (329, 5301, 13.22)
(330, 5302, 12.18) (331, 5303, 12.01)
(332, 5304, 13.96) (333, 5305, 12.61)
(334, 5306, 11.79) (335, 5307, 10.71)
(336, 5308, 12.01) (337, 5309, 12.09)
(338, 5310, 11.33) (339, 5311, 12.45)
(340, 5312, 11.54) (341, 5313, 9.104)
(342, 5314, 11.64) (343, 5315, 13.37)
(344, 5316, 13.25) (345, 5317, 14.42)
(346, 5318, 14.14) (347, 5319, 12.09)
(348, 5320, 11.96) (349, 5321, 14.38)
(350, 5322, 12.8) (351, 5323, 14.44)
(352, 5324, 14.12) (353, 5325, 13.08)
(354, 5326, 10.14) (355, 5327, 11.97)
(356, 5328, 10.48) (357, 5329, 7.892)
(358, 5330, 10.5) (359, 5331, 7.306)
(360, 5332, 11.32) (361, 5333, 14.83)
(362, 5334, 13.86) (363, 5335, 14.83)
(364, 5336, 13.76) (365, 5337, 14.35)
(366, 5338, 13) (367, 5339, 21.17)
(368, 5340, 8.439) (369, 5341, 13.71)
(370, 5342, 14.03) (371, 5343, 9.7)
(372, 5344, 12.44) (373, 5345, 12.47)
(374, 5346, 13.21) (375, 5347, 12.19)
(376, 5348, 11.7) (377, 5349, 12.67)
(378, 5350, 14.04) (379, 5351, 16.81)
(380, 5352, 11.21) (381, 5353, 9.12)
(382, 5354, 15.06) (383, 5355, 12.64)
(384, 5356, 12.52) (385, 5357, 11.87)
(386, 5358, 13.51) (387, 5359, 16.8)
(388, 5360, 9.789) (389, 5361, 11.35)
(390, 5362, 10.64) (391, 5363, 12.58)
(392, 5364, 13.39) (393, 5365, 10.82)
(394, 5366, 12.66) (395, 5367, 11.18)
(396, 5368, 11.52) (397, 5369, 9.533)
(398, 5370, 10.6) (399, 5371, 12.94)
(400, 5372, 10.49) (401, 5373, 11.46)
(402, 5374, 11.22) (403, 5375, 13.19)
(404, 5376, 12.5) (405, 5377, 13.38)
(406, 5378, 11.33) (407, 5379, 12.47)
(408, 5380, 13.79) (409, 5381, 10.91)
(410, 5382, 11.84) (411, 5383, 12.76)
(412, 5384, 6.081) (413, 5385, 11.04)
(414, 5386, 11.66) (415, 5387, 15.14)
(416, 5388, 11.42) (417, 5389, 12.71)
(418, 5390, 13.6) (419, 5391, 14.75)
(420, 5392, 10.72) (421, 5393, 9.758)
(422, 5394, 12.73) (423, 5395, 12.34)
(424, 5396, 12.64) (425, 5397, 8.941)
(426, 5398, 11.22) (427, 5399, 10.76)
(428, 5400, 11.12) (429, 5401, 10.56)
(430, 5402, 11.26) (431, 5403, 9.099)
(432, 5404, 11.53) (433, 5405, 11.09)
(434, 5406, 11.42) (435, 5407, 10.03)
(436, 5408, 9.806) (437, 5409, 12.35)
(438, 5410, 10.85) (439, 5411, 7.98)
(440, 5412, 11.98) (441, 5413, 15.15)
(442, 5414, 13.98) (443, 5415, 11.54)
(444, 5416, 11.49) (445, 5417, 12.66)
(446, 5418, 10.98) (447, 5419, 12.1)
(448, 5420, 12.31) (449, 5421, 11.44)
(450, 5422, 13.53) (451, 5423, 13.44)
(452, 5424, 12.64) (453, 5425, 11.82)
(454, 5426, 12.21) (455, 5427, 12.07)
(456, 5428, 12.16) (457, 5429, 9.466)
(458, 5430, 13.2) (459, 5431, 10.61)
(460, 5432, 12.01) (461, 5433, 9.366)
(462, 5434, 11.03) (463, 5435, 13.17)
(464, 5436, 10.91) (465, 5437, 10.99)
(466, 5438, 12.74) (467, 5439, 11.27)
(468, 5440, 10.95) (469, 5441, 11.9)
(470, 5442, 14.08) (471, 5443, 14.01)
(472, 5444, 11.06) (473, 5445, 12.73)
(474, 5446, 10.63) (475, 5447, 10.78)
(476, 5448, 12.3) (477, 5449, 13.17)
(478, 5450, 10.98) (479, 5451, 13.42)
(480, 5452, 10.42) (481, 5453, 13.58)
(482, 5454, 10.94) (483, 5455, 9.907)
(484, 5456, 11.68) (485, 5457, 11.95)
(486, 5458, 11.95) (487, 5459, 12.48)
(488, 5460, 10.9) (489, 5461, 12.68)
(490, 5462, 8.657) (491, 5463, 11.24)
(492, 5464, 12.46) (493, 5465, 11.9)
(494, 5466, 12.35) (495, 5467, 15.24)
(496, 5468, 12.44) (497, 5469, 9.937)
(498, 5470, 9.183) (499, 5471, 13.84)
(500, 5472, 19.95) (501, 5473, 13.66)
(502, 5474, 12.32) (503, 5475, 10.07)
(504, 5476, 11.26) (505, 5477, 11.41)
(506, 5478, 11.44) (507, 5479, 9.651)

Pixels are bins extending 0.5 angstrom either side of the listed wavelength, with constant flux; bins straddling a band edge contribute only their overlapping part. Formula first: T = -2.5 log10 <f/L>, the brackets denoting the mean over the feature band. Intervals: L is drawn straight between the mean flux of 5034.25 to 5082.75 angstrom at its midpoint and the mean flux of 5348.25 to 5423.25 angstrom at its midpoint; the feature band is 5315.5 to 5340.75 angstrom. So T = -0.09 mag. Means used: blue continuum 11.2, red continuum 11.9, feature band 12.8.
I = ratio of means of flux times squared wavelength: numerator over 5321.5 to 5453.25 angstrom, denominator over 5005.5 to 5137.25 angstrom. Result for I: 1.2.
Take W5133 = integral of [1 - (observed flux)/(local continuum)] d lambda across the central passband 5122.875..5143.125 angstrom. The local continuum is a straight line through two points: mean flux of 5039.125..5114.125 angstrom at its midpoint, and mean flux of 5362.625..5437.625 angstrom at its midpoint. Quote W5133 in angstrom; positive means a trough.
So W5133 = 0.9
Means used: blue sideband 11.5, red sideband 11.7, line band 11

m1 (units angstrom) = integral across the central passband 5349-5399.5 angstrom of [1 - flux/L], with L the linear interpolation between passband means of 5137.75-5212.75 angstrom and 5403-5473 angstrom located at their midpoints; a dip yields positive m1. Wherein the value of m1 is -2.0 angstrom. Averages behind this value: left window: 10.6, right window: 11.9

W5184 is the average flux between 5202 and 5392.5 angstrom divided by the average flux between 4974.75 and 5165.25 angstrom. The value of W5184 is 1.04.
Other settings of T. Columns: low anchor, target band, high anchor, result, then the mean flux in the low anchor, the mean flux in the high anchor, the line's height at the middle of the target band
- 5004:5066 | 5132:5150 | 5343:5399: 0.03 mag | 11.4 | 12.1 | 11.6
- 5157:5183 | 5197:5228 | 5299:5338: -0.07 mag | 10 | 12.2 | 10.7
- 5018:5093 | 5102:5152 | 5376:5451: 0.02 mag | 11.5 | 11.7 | 11.5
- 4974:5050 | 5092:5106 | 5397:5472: -0.01 mag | 11.4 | 11.7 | 11.4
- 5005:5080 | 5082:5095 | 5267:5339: -0.10 mag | 11.4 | 12.1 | 11.5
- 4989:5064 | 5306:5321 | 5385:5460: -0.05 mag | 11.4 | 11.8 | 11.7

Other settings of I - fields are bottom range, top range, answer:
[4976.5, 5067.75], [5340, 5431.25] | 1.19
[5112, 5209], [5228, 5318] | 1.13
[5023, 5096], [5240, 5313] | 1.10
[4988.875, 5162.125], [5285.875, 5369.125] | 1.21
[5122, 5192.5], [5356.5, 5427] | 1.23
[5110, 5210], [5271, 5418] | 1.20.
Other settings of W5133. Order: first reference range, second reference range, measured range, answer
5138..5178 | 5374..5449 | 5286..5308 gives -2.8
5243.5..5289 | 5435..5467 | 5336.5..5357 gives -2.5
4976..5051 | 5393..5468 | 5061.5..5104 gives -1.1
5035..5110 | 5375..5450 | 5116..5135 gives 0.5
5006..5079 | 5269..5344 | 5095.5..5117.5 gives 0.4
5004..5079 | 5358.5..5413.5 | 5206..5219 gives 0.8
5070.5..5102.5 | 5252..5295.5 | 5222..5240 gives 0.2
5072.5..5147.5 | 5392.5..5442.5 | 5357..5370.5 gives -0.4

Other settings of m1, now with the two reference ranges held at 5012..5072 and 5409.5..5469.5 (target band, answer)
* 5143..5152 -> 0.73 angstrom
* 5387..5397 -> -0.41 angstrom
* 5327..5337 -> -0.09 angstrom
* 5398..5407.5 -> 0.82 angstrom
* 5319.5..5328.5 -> -0.71 angstrom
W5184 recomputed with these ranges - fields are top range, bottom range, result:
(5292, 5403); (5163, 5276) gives 1.12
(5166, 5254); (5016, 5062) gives 0.98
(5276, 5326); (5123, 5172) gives 1.18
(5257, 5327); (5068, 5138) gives 1.04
